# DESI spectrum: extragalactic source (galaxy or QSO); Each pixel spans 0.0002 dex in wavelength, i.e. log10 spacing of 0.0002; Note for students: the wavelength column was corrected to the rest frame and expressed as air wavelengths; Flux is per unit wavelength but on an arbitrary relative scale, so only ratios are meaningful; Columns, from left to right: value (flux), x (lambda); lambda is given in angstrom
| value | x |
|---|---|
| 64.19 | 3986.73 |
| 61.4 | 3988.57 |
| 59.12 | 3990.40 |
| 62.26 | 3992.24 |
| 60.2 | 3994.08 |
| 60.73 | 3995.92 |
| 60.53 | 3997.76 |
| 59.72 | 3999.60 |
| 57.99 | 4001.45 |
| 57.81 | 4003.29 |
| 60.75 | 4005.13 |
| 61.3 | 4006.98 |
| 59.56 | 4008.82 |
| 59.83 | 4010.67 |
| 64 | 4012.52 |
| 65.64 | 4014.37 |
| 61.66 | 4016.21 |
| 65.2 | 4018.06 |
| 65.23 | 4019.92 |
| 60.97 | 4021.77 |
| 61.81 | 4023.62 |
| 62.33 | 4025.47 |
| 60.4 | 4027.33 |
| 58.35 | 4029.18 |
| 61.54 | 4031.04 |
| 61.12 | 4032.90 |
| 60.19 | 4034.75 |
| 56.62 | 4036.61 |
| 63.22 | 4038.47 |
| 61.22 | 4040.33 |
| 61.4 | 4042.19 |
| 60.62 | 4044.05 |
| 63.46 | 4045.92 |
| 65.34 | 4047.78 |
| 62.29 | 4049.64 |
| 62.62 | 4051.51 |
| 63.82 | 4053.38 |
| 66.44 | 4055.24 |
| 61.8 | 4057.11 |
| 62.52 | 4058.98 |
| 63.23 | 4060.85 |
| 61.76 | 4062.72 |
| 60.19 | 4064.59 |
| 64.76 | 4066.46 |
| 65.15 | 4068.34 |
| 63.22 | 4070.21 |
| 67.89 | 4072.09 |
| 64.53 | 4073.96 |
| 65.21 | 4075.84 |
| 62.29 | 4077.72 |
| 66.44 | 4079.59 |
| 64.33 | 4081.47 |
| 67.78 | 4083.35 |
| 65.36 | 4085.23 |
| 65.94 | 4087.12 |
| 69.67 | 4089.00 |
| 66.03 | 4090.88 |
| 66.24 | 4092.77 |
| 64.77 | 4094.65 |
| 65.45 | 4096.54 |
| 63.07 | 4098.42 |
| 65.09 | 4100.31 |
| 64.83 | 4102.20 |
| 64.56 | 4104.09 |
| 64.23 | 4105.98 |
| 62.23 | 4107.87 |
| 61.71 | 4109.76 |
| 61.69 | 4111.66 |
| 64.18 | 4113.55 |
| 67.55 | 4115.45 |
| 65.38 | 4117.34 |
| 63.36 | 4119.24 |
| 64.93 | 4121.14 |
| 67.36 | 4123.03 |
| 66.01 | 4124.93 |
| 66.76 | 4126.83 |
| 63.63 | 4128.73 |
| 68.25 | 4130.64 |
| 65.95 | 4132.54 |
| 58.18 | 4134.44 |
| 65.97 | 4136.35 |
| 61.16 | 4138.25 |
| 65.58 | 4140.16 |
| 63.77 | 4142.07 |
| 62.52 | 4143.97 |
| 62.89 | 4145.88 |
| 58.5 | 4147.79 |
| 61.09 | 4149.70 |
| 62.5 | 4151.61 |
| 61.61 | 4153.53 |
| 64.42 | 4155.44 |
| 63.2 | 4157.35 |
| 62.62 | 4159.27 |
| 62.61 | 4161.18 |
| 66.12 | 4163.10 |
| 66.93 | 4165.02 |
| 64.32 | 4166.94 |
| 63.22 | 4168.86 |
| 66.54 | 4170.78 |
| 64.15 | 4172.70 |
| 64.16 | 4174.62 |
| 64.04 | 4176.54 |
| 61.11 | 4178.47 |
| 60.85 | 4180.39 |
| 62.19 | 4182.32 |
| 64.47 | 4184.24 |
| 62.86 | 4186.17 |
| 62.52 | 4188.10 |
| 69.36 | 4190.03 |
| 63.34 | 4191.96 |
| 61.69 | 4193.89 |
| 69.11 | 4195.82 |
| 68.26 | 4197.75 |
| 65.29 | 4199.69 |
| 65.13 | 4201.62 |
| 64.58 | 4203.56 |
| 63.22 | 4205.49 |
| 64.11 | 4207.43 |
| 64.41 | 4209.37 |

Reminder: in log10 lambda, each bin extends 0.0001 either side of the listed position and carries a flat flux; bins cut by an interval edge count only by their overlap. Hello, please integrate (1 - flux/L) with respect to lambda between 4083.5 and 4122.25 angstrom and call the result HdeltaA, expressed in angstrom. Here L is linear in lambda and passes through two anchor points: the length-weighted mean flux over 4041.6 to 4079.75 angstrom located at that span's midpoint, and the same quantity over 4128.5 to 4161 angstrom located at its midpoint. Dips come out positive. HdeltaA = -1.0 angstrom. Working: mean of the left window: 63.5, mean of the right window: 63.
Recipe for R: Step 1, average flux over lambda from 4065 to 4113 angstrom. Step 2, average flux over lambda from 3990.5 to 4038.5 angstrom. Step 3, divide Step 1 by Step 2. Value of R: 1.1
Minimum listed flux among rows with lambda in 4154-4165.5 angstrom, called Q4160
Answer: 62.61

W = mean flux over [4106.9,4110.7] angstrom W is 62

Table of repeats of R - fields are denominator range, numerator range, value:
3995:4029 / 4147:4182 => 1.03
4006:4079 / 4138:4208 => 1.02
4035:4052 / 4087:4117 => 1.05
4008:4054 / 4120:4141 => 1.05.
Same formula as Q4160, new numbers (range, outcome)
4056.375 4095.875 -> 60.19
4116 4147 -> 58.18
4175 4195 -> 60.85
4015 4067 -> 56.62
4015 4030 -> 58.35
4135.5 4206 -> 58.5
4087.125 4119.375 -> 61.69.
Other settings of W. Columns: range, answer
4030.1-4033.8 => 61.2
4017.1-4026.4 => 63.1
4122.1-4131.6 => 66.4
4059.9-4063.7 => 62.5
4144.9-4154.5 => 61.3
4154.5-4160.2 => 63.4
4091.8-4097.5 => 65.5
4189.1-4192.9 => 66.3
